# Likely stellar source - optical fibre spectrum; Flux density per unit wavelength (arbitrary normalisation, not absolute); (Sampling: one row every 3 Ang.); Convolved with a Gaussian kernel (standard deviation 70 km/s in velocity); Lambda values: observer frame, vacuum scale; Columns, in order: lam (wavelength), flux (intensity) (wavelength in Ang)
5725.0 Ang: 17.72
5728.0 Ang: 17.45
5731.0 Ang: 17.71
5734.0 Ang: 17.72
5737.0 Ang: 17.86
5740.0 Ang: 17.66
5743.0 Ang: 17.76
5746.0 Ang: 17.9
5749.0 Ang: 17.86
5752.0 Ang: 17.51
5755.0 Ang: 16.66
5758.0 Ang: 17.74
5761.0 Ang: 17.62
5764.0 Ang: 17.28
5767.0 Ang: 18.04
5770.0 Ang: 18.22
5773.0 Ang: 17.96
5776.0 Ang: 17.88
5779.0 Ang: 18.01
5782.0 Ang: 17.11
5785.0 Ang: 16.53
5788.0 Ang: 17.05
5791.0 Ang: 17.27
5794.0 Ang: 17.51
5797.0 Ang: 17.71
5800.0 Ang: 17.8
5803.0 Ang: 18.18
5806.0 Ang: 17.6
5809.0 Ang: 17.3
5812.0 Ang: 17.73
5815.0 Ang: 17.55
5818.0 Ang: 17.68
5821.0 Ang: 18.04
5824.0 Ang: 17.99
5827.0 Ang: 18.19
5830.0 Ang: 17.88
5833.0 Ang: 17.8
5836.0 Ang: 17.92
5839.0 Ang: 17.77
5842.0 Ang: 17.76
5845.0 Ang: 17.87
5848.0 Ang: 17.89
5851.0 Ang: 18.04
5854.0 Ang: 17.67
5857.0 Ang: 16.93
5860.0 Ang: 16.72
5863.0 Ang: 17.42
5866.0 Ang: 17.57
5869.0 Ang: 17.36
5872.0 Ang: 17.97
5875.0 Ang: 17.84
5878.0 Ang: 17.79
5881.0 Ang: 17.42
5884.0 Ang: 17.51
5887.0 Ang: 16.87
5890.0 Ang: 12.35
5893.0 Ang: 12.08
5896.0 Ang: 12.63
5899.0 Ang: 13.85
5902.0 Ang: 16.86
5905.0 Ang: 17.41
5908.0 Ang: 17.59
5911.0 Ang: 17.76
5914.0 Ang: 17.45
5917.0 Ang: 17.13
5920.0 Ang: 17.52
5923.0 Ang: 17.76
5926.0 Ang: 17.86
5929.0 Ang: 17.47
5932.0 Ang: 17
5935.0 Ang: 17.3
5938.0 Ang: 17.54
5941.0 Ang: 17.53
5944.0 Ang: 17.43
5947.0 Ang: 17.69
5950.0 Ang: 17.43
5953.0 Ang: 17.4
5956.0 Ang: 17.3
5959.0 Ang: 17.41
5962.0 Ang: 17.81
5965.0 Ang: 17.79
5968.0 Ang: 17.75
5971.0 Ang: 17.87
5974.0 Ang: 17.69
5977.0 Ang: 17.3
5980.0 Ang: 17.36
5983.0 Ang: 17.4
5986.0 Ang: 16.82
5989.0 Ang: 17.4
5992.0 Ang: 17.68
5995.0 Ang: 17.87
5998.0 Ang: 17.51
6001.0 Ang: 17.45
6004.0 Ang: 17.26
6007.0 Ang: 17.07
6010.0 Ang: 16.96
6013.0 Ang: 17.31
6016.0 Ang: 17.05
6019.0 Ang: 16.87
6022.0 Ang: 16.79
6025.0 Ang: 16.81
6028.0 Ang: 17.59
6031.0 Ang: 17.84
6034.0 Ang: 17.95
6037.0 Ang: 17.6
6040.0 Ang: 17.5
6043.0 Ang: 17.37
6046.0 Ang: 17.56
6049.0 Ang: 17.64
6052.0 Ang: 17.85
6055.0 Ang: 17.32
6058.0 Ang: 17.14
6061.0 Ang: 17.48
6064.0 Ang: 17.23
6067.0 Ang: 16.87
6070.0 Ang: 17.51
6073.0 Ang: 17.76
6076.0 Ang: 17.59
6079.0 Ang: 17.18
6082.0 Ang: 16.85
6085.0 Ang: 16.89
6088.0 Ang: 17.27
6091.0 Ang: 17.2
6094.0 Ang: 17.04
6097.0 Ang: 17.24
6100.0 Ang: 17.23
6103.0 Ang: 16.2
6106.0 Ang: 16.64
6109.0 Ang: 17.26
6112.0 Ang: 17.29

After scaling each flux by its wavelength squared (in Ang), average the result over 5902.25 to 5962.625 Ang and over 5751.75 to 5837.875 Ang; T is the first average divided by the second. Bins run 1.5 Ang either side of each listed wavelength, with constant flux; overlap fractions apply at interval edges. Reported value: 1.04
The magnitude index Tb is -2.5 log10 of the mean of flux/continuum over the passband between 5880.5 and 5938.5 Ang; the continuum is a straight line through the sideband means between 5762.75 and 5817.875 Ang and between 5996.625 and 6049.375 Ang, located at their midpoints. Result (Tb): 0.07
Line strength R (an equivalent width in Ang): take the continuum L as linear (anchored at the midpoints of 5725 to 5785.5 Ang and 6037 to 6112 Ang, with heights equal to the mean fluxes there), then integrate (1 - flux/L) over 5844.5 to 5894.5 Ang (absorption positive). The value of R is 1.8 Ang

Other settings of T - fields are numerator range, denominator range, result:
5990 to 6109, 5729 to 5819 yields 1.08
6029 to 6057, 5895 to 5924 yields 1.11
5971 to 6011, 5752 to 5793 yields 1.07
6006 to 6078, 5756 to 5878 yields 1.06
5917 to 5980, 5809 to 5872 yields 1.03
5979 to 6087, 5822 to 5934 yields 1.07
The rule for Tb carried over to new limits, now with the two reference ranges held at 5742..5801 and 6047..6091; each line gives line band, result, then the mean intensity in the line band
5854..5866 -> 0.020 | 17.2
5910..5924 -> -0.004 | 17.5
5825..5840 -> -0.025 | 17.9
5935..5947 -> -0.004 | 17.5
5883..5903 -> 0.205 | 14.5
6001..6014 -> 0.012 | 17.2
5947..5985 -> -0.008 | 17.5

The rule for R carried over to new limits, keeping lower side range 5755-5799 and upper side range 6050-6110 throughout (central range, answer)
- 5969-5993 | -0.2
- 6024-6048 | -0.4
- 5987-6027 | 0.1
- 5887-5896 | 2.2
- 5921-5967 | -0.5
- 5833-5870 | -0.3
